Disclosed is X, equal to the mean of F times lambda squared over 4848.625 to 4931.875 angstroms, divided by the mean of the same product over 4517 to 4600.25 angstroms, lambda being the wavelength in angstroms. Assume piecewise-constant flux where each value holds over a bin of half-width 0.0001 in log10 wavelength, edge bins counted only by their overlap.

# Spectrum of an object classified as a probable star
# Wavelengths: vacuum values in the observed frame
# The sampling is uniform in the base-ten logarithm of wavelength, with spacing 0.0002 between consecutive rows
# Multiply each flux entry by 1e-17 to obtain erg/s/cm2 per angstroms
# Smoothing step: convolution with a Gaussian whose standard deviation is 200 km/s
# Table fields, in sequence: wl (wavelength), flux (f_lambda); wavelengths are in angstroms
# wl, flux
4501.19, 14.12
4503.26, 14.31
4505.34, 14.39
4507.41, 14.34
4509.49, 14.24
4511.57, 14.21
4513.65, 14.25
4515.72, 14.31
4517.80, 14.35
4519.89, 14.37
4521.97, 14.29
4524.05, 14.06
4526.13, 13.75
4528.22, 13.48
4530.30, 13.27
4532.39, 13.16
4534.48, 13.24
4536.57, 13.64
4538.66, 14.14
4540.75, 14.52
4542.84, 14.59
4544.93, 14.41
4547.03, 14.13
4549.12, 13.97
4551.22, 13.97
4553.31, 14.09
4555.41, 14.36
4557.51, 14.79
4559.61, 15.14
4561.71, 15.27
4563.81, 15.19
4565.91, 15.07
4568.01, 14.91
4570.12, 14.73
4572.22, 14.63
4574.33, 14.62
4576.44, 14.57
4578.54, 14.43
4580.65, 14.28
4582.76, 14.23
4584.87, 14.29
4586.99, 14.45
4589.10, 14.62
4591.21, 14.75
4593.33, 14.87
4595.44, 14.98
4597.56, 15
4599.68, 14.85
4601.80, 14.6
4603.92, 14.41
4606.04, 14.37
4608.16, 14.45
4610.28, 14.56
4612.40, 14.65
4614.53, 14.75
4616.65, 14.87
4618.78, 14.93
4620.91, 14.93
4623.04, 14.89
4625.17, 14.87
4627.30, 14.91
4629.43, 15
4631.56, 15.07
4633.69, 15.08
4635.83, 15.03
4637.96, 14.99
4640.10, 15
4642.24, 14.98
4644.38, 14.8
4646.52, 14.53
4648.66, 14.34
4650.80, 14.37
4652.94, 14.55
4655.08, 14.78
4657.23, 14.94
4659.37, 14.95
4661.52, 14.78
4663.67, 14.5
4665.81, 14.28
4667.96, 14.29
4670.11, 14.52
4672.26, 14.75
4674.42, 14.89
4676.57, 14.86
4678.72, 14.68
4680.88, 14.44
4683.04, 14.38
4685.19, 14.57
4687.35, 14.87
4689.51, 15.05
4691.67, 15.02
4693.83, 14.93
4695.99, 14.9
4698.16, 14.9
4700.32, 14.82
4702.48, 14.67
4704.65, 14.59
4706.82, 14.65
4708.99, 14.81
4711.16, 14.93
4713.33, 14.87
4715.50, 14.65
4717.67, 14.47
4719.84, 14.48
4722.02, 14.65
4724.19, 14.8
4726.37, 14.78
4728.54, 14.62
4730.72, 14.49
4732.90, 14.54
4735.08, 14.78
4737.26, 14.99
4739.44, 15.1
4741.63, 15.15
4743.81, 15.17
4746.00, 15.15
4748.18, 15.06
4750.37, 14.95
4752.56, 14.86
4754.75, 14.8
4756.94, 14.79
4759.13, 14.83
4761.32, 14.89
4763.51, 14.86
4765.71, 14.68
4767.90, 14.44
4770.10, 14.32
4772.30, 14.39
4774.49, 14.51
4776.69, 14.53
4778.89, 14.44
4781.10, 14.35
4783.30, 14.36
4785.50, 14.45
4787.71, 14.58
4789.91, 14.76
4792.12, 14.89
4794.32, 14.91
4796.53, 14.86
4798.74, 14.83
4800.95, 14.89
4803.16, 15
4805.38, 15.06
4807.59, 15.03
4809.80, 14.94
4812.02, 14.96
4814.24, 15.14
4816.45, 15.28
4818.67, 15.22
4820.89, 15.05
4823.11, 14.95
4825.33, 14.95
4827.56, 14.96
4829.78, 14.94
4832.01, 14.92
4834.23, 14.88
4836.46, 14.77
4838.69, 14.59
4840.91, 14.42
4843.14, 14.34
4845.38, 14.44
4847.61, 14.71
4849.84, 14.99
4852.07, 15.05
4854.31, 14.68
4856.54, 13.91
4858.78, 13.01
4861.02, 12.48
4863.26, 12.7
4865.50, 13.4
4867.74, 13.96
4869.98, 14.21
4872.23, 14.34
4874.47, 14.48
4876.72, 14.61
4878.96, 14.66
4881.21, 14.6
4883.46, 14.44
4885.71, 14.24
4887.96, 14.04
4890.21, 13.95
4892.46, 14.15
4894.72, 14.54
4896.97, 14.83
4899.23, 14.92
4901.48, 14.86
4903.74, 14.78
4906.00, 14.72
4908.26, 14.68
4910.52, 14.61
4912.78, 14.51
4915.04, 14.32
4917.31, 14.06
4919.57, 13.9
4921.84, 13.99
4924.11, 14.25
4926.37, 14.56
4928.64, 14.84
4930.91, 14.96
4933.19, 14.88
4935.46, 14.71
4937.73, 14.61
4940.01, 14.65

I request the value 1.14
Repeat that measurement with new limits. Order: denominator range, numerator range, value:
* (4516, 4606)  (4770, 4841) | 1.14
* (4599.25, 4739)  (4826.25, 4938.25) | 1.07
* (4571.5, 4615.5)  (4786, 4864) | 1.11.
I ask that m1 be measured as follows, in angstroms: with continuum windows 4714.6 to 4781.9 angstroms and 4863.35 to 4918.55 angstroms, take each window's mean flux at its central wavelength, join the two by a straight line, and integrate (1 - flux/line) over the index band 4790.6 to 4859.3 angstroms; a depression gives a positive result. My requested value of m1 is -1.3 angstroms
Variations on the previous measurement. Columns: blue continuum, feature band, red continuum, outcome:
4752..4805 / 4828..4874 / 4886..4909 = 1.1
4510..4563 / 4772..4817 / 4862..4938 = -1.4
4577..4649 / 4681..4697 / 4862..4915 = -0.2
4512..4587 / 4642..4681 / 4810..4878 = -0.7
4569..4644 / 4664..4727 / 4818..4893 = -0.4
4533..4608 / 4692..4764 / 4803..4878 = -1.5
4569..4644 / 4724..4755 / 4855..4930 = -0.8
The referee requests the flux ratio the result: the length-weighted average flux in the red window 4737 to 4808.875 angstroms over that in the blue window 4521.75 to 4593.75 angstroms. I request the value 1.0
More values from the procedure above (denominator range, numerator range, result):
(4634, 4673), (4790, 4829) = 1.02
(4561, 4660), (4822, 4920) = 0.98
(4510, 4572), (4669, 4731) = 1.03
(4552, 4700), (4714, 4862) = 1.00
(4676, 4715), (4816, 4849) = 1.00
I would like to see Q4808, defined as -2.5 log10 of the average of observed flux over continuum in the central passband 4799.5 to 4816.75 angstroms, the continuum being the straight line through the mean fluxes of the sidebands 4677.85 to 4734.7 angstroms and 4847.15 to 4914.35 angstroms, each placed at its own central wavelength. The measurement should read -0.041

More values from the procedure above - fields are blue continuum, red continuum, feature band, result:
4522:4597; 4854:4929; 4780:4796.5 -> -0.03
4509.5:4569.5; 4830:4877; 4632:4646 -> -0.05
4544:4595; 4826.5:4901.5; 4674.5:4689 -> -0.01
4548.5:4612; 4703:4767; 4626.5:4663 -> -0.01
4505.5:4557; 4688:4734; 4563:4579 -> -0.04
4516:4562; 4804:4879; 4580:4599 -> -0.03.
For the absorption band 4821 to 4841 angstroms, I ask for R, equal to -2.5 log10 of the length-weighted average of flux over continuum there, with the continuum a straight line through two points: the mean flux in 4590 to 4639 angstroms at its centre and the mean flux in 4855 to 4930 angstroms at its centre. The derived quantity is -0.04 mag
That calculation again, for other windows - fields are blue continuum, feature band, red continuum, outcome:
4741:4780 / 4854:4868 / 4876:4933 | 0.095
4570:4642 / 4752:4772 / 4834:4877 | -0.024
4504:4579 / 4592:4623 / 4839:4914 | -0.032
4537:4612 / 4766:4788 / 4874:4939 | 0.007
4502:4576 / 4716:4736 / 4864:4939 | -0.020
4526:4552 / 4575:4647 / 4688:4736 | -0.038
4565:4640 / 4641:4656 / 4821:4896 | 0.003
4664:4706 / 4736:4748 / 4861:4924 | -0.038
